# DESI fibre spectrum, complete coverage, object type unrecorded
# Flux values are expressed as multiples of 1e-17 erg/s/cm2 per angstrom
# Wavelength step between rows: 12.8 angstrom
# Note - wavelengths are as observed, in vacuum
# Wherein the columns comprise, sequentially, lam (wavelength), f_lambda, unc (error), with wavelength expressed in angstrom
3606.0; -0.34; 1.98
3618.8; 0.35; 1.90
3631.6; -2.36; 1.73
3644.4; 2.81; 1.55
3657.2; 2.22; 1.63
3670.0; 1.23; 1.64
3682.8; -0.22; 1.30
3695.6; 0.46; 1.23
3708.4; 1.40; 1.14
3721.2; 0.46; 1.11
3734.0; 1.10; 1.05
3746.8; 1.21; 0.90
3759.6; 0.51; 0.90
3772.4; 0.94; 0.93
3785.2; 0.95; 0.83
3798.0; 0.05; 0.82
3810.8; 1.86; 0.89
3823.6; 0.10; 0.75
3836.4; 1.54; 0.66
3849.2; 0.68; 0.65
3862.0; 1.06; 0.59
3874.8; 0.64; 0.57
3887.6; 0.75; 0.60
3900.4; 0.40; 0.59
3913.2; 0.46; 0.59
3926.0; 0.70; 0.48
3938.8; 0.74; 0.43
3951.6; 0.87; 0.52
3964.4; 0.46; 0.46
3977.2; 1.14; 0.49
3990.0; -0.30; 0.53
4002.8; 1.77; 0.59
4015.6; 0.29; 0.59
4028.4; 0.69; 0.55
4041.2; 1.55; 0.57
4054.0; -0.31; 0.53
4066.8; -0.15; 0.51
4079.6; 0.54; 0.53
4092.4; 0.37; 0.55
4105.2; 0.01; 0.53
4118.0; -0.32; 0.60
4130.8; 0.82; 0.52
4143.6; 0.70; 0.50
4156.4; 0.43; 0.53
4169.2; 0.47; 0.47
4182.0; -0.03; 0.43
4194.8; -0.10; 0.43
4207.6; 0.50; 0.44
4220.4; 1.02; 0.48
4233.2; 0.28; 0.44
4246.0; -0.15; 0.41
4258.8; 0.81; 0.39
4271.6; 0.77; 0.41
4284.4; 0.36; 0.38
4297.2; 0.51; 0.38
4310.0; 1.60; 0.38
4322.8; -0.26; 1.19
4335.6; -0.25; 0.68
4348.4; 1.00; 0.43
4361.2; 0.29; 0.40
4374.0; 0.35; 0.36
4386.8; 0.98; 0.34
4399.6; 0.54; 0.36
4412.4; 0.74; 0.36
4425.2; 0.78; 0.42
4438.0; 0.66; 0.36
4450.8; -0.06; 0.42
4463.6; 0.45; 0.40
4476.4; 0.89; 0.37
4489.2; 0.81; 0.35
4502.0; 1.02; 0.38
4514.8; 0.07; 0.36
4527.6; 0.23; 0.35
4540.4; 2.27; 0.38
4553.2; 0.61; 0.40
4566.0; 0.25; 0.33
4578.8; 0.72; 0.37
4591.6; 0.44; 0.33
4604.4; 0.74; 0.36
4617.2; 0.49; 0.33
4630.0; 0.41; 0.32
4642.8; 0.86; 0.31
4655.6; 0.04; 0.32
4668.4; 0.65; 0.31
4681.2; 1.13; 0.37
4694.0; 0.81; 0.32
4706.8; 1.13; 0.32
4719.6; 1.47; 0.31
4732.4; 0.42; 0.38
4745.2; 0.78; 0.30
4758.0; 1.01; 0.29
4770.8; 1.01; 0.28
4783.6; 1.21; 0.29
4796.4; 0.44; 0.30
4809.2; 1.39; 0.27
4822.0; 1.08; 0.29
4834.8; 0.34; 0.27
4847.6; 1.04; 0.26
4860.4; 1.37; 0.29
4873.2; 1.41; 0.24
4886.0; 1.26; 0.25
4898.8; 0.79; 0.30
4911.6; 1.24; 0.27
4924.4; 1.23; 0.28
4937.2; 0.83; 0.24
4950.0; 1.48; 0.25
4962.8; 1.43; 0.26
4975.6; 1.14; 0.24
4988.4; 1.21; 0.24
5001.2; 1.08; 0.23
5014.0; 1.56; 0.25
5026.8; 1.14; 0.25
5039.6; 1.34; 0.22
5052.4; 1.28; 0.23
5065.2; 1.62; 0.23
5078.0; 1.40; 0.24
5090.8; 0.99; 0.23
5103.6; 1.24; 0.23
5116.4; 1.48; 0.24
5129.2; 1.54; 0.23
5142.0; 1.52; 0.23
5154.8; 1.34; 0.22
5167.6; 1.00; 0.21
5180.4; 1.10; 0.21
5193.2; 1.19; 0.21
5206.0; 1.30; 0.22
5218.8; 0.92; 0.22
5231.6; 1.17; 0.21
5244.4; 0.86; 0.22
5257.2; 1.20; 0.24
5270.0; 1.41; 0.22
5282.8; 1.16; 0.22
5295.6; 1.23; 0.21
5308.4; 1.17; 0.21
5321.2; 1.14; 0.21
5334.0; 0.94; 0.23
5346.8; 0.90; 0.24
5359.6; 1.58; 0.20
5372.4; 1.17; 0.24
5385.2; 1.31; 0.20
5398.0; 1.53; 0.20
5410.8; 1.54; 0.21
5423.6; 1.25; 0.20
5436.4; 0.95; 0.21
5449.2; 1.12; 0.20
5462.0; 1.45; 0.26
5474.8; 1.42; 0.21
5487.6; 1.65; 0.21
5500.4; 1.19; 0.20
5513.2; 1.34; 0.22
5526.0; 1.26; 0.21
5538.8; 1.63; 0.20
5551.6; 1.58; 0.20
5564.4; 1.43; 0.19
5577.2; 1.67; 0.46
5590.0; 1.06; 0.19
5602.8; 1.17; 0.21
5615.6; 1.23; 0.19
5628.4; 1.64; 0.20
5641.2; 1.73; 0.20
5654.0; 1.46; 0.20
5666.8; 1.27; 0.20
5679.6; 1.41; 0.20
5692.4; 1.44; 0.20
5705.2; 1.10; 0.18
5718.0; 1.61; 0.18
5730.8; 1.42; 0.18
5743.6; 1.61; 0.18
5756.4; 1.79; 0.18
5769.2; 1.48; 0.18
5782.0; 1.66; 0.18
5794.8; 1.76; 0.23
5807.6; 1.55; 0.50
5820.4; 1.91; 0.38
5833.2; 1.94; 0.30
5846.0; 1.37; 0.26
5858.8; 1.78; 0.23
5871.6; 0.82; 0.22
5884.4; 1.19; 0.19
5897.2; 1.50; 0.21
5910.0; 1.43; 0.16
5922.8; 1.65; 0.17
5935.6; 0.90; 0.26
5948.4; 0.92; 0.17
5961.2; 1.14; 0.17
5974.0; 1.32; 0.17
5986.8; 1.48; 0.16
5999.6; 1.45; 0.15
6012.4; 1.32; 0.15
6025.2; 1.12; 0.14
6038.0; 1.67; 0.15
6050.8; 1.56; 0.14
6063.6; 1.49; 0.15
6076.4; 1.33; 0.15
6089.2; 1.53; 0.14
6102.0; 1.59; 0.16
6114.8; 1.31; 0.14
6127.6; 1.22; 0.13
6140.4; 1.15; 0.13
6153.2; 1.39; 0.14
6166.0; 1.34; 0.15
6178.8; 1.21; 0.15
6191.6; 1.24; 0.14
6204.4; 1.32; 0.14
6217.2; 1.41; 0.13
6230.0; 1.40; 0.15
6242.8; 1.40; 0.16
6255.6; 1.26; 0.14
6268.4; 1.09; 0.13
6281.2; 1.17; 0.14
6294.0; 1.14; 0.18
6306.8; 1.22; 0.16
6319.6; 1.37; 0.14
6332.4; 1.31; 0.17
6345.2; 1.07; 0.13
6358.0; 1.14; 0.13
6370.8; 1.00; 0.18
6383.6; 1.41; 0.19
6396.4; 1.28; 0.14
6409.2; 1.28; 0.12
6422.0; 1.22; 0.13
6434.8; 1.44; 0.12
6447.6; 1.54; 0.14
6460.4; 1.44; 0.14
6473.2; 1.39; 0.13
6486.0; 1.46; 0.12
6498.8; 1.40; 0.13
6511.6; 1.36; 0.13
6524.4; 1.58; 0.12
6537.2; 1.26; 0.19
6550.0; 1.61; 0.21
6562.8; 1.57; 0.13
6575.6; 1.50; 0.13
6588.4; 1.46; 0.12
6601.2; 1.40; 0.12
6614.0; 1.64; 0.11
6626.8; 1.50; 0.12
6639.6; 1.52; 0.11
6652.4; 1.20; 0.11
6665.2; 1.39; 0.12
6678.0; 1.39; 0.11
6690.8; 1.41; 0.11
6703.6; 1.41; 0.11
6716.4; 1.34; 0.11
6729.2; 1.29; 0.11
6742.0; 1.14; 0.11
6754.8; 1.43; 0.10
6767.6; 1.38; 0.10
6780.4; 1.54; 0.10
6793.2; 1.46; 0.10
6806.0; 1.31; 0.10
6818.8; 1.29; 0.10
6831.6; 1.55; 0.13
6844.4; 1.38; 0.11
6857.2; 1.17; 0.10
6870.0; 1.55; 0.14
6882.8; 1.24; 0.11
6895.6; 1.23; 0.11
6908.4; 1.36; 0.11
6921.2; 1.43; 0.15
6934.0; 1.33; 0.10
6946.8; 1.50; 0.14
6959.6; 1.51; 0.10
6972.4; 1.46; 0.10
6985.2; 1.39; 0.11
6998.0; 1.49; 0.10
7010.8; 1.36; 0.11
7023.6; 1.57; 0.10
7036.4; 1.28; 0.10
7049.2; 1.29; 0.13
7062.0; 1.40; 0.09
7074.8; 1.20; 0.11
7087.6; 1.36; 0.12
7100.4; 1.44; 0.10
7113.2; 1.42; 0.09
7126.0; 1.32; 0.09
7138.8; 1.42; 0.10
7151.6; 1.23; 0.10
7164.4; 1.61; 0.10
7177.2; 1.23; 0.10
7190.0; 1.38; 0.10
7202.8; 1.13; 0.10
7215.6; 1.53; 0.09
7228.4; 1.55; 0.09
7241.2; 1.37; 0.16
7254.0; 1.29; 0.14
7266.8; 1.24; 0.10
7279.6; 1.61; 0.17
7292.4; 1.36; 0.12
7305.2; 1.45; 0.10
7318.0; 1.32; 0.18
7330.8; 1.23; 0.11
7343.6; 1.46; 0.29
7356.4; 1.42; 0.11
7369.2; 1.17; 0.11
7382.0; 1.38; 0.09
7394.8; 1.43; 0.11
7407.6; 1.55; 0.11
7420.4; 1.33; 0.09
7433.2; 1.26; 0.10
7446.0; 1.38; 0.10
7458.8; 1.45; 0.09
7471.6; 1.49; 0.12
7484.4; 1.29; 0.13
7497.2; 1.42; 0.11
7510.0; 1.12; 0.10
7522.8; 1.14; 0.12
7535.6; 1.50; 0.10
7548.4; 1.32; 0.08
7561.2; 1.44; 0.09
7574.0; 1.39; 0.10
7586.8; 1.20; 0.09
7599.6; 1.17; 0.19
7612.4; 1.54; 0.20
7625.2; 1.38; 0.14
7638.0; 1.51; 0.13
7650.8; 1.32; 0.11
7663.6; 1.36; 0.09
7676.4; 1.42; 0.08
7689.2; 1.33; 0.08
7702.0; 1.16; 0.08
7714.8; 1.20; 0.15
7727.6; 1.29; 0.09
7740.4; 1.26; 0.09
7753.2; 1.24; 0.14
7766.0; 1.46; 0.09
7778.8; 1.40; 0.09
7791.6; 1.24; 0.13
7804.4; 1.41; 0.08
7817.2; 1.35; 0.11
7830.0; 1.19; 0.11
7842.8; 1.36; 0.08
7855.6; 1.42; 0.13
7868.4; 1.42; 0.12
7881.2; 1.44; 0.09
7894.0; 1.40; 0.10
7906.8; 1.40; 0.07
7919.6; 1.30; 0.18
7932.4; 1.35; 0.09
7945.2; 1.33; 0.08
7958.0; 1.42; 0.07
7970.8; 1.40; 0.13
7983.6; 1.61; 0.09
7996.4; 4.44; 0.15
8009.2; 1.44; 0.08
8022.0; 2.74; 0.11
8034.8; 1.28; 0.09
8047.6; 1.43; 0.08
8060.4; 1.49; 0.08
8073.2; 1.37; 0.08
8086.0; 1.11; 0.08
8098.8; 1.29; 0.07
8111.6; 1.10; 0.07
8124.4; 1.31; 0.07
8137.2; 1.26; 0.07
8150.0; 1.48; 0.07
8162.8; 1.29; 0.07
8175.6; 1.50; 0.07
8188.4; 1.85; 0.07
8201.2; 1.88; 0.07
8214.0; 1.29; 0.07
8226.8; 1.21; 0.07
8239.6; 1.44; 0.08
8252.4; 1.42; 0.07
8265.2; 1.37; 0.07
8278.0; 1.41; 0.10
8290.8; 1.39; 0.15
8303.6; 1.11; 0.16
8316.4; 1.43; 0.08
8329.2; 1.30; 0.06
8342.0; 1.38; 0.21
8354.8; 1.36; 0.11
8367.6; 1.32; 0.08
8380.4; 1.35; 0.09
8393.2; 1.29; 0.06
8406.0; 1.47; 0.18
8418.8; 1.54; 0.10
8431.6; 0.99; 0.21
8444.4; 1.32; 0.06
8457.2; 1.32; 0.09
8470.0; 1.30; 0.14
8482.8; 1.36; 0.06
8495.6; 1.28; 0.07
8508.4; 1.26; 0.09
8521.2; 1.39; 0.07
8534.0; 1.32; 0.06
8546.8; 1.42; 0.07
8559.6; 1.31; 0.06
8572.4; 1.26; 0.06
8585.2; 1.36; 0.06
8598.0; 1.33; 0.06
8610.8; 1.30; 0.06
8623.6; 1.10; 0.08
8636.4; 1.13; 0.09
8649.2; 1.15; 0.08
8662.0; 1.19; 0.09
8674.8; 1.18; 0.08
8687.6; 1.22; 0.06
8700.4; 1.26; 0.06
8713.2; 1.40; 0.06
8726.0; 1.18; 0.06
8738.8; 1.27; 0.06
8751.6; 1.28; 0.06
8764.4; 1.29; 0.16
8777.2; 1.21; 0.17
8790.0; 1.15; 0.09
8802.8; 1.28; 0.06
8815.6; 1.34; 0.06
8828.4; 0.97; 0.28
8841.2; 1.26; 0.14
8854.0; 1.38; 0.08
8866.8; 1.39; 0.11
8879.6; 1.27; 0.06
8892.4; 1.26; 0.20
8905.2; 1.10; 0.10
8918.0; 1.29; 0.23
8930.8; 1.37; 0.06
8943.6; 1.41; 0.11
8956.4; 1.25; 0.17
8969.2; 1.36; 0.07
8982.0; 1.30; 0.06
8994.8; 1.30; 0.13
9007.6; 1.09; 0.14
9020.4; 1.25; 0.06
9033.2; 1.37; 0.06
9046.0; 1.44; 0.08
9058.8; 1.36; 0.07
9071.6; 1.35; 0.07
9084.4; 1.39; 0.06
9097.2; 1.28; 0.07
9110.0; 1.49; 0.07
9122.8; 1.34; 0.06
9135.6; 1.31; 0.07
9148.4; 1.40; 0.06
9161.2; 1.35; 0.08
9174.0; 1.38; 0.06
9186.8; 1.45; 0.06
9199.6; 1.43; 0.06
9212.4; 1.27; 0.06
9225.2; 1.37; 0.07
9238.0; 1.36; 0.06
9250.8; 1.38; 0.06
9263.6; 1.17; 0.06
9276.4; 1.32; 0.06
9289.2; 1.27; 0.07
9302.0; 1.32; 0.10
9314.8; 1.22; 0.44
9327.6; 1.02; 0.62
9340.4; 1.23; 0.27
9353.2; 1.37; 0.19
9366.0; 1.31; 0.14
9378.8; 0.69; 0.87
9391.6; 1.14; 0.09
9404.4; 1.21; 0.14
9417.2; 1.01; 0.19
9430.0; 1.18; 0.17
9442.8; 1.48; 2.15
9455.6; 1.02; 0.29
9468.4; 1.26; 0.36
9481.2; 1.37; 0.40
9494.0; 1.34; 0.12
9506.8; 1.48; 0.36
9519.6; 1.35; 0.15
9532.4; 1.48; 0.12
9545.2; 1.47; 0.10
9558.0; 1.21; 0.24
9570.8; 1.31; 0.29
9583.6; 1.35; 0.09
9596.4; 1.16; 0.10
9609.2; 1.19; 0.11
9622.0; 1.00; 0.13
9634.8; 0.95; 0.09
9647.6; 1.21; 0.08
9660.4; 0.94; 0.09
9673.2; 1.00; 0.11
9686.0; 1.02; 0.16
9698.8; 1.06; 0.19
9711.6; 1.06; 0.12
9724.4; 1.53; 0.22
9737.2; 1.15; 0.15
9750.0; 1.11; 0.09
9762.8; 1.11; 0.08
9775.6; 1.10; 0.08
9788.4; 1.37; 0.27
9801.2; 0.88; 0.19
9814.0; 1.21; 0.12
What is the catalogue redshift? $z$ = 0.218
